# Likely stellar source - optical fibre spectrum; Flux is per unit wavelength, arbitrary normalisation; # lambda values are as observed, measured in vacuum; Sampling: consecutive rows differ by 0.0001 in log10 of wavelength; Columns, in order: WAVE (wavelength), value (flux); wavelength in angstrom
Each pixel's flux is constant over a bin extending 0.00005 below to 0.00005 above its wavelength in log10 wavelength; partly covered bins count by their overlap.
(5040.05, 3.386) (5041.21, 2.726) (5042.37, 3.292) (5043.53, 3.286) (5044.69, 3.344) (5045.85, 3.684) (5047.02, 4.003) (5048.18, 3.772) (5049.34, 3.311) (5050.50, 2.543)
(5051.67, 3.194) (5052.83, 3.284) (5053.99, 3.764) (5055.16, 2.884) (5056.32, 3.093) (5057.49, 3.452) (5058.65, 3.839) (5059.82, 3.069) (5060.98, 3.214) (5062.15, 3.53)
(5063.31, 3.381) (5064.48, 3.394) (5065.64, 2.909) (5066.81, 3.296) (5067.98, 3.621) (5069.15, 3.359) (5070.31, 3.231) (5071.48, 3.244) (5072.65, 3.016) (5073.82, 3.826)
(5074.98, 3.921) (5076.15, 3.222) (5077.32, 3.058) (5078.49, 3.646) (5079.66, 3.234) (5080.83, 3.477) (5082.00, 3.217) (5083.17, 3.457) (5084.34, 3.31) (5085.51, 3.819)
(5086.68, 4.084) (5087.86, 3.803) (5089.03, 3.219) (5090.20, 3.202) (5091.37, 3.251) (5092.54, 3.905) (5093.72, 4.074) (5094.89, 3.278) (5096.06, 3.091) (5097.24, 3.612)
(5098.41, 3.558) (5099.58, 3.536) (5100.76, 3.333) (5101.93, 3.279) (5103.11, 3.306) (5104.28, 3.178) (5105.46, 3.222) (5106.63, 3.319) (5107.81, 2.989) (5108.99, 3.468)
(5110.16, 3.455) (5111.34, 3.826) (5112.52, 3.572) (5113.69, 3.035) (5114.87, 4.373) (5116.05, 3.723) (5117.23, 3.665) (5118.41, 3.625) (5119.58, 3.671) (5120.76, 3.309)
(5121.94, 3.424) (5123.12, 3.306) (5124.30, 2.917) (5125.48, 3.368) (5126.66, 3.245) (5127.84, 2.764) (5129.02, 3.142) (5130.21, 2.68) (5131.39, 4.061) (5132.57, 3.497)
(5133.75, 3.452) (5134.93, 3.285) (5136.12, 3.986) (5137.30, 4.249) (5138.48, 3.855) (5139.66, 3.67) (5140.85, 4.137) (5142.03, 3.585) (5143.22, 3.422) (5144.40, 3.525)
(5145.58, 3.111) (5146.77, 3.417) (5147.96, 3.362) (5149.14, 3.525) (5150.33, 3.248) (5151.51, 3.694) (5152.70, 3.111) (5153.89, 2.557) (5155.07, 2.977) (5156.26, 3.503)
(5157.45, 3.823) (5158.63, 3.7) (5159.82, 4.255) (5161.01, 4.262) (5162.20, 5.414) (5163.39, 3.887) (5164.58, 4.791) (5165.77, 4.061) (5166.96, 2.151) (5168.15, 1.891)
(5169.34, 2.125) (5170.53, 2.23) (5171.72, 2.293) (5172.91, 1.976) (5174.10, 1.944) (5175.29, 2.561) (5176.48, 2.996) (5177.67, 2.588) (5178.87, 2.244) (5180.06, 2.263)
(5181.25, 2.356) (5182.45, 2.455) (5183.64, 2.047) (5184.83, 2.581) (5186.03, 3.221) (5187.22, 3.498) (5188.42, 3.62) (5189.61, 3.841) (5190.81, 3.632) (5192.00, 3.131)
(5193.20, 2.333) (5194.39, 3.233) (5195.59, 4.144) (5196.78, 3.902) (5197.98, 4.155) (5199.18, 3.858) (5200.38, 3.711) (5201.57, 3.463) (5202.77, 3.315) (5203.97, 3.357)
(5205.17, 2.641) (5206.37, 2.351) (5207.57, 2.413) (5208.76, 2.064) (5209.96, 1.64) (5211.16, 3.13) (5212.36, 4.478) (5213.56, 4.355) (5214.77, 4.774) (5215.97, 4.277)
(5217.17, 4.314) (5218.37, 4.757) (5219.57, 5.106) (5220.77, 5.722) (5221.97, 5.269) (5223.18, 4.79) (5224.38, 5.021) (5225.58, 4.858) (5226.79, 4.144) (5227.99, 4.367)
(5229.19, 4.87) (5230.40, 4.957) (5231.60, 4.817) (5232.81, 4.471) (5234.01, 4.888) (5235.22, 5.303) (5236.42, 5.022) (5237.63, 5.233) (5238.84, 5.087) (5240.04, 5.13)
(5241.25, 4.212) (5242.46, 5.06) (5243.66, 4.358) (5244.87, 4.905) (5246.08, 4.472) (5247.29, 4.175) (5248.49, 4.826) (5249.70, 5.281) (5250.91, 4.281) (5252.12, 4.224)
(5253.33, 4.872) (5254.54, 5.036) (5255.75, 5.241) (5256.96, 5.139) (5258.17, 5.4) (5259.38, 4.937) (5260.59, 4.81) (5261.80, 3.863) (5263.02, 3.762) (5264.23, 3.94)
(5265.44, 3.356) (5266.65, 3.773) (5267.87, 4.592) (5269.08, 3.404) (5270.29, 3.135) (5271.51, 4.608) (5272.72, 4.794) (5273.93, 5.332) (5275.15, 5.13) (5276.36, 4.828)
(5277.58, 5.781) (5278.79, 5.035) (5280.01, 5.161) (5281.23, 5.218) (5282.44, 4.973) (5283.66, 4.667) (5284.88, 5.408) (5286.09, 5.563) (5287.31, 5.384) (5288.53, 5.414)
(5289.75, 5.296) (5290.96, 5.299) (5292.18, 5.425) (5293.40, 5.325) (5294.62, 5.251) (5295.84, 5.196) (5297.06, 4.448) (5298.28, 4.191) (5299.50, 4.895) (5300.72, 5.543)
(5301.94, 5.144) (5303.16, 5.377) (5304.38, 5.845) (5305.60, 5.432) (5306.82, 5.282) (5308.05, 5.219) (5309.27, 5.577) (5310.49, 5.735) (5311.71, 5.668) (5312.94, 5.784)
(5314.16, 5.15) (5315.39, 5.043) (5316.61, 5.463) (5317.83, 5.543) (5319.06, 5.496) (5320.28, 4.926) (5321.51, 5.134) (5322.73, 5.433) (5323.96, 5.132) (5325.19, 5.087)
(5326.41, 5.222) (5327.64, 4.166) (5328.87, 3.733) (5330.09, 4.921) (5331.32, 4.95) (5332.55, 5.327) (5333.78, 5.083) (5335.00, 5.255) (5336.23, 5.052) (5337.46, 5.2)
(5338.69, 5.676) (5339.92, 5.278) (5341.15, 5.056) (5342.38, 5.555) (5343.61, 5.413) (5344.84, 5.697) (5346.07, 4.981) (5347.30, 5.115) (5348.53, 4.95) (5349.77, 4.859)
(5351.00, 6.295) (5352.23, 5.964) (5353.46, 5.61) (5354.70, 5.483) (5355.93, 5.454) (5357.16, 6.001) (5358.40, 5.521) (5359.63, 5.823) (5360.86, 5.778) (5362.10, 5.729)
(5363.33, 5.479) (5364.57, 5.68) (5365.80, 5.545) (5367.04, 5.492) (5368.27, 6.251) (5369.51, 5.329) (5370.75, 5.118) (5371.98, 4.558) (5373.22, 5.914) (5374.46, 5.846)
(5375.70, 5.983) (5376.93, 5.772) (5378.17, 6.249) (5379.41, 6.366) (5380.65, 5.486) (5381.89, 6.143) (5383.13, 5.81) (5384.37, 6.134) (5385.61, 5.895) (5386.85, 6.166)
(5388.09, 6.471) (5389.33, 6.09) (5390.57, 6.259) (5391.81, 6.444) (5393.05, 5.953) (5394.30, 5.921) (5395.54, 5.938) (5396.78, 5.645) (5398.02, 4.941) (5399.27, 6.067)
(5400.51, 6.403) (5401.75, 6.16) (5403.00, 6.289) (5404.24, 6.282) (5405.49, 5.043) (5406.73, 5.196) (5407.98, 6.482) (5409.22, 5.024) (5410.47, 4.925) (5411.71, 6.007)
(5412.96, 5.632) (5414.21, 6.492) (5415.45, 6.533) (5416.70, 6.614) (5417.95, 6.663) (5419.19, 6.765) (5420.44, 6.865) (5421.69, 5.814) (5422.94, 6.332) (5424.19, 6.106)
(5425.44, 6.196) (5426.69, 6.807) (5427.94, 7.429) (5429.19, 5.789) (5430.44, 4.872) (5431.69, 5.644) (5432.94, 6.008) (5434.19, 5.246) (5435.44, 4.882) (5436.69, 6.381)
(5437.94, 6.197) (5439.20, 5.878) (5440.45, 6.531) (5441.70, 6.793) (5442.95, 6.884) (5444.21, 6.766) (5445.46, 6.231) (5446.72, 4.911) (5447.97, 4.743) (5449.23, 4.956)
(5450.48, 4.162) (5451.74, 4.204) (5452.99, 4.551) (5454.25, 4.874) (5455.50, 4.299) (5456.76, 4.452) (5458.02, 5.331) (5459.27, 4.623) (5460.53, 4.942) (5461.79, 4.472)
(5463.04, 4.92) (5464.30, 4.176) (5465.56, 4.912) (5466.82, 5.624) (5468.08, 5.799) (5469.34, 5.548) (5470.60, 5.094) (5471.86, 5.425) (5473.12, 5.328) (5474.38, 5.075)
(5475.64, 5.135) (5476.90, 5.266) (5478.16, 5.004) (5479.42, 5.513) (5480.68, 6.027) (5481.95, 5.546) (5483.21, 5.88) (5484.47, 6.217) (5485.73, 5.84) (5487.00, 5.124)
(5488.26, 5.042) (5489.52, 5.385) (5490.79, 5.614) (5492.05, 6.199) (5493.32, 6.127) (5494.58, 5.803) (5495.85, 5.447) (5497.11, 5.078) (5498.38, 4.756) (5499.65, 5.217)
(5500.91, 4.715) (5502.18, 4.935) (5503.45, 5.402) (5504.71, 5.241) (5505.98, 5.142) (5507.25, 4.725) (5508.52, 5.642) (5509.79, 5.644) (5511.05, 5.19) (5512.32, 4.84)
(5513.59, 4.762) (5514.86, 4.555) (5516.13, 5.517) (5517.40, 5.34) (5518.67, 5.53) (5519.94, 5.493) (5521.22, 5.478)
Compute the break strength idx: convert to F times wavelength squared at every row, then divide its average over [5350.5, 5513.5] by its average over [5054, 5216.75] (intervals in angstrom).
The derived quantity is 1.89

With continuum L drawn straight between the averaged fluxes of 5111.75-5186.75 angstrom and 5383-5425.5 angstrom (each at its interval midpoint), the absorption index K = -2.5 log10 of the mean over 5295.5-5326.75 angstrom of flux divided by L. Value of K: -0.051 mag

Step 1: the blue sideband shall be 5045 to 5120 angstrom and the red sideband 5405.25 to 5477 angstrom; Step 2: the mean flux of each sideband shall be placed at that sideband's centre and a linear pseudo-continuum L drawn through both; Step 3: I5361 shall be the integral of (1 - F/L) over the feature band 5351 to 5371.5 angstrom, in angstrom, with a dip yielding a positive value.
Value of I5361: -2.19 angstrom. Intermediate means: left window 3.44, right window 5.59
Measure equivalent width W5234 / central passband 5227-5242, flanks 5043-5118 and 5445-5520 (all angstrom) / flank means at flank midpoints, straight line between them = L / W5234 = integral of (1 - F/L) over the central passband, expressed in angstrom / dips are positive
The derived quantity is -2.7 angstrom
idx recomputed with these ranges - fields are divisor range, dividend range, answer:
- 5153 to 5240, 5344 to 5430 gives 1.73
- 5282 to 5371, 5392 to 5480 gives 1.10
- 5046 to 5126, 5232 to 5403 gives 1.68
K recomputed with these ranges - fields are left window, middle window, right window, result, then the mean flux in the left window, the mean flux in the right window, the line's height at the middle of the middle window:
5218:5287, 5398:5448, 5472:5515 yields -0.17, 4.76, 5.35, 5.18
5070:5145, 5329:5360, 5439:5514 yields -0.15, 3.47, 5.3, 4.65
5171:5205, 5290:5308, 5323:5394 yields -0.12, 3.02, 5.54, 4.66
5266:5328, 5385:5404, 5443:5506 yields -0.17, 5.1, 5.24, 5.18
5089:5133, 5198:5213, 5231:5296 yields 0.36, 3.41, 4.81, 4.28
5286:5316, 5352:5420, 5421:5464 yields -0.08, 5.29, 5.53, 5.43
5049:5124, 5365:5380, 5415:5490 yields -0.12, 3.41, 5.57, 5.1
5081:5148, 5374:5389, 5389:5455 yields -0.09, 3.48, 5.88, 5.56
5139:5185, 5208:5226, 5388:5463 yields -0.16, 3.13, 5.76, 3.68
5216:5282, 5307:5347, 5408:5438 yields 0.02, 4.72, 6.06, 5.32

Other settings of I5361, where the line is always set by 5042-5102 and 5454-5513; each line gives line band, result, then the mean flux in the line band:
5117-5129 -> 1.1 angstrom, 3.31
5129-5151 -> 1.0 angstrom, 3.55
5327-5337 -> -0.5 angstrom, 4.82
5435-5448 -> -2.6 angstrom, 6.09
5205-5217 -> 2.3 angstrom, 3.27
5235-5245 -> -1.8 angstrom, 4.91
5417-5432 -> -3.9 angstrom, 6.29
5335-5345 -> -1.6 angstrom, 5.34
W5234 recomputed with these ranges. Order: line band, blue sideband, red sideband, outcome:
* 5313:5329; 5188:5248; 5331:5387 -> 0.2 angstrom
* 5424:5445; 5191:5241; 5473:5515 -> -4.4 angstrom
